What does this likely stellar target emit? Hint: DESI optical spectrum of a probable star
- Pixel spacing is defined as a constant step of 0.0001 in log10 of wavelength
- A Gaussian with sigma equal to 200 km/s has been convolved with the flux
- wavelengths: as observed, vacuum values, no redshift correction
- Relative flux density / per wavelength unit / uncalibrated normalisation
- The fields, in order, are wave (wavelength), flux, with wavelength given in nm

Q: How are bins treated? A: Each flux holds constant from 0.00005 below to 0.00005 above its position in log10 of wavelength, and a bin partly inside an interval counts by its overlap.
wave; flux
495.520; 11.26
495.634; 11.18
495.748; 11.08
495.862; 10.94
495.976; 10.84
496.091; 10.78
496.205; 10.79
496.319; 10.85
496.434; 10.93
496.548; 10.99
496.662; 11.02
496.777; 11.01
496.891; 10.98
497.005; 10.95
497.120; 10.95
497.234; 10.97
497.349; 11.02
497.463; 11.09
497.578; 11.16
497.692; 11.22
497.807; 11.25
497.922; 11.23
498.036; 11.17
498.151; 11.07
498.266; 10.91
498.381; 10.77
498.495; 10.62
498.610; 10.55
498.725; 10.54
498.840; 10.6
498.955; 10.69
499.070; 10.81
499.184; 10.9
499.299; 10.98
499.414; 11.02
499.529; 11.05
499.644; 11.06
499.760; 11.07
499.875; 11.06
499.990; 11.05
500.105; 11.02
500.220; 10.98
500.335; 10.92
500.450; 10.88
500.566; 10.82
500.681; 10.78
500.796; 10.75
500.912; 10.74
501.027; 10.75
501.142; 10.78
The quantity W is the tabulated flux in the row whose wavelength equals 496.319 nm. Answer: 10.85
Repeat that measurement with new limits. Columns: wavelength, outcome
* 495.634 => 11.18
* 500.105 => 11.02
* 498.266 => 10.91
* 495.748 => 11.08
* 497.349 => 11.02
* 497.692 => 11.22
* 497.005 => 10.95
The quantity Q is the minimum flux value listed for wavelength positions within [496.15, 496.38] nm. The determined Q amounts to 10.79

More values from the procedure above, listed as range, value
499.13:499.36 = 10.9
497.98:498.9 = 10.54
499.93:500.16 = 11.02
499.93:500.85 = 10.75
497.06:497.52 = 10.95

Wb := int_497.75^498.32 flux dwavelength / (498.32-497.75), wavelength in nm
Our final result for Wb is 11.1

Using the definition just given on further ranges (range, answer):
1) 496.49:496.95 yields 11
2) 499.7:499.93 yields 11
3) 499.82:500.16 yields 11.1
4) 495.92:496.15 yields 10.8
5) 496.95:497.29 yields 11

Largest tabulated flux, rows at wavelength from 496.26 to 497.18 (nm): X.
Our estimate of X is 11.02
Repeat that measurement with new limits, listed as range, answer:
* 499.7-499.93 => 11.07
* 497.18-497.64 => 11.16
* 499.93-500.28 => 11.05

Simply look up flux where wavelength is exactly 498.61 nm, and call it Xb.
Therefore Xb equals 10.55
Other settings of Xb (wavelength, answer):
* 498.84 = 10.6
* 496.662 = 11.02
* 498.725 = 10.54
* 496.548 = 10.99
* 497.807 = 11.25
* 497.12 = 10.95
